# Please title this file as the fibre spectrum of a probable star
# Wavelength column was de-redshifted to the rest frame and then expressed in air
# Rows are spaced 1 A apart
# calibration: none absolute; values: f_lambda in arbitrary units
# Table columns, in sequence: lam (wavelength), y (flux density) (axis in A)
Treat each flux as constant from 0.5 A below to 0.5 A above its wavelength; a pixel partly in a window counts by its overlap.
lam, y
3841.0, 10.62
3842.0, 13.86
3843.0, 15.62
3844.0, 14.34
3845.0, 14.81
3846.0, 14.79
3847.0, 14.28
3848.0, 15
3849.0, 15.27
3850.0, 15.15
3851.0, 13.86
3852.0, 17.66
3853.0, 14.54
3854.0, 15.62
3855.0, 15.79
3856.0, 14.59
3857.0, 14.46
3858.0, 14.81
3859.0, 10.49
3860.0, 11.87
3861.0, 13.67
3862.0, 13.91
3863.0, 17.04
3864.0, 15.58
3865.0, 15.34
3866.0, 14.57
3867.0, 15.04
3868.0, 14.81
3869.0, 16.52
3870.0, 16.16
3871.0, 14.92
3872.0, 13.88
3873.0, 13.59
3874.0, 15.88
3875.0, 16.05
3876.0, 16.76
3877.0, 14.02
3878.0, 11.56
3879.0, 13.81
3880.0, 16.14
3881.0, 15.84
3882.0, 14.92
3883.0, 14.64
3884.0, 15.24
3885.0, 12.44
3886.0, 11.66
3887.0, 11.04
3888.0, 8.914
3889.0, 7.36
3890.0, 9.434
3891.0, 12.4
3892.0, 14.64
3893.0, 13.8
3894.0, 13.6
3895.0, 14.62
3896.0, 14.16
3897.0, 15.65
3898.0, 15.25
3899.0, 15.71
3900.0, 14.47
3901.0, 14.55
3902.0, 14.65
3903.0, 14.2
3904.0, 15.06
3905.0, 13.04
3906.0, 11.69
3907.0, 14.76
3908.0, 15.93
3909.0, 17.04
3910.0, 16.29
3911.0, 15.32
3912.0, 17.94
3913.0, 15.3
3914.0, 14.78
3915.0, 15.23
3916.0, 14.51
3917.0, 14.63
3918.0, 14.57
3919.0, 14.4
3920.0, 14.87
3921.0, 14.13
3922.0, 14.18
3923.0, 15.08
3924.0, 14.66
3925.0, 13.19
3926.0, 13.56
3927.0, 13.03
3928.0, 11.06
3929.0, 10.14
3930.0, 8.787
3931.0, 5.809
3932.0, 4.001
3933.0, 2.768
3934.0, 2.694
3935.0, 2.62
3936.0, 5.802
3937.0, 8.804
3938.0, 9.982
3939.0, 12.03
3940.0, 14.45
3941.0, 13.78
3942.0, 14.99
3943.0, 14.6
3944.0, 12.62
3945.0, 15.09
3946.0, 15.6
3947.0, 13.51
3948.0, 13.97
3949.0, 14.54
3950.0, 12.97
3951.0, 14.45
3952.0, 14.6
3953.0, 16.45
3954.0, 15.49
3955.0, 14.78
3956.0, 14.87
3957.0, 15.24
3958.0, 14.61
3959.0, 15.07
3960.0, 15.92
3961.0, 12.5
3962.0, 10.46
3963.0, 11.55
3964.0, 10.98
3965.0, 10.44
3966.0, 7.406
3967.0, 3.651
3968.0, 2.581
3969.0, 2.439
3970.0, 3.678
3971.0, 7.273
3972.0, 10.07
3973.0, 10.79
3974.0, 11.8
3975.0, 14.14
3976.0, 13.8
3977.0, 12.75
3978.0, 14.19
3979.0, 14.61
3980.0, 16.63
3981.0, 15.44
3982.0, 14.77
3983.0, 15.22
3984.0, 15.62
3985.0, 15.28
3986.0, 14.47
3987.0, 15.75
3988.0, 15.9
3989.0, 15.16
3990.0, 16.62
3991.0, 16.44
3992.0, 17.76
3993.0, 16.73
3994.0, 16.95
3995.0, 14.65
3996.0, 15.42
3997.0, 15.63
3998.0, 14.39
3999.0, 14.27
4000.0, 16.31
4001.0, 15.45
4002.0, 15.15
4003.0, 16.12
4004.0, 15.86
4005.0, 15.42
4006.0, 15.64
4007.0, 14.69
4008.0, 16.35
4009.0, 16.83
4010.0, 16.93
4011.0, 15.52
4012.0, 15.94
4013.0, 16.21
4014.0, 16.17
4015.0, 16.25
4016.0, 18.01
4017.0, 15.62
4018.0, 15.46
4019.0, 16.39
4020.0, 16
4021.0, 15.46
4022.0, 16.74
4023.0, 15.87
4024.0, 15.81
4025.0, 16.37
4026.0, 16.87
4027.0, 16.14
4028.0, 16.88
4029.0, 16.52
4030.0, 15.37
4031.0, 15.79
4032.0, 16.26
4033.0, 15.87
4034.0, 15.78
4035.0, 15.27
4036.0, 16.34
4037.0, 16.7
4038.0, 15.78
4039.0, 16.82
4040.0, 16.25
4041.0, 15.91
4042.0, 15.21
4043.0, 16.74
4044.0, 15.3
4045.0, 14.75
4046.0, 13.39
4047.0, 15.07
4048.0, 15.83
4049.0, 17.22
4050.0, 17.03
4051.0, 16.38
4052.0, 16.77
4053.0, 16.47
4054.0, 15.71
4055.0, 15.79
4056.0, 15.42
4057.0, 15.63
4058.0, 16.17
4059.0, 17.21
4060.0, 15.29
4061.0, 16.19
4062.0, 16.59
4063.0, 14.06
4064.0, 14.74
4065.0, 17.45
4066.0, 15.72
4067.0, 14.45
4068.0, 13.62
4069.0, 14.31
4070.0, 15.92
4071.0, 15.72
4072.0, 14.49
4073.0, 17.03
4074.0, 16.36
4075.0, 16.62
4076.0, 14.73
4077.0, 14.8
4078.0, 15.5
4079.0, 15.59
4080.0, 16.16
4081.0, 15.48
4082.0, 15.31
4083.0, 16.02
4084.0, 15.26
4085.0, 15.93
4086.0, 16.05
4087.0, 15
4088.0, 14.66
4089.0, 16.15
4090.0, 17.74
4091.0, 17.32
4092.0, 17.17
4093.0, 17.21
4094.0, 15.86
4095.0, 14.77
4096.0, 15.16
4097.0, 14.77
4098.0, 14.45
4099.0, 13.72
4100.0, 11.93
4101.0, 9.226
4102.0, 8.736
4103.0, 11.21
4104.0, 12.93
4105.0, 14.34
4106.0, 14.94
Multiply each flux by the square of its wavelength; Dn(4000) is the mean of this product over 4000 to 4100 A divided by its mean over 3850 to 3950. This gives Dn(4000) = 1.3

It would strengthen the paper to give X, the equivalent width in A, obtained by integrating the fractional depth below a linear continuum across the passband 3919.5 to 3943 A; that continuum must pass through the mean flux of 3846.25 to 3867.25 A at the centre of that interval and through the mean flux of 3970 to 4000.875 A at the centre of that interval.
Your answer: 6.48 A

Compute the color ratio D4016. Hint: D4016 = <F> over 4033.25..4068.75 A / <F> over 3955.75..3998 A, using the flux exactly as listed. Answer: 1.2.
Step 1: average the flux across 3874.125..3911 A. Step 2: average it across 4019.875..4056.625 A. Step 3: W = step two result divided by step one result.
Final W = 1.15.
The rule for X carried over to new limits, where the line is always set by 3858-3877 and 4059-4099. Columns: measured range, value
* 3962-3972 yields 5.4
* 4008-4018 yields -0.6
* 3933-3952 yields 4.3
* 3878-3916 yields 2.1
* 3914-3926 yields 0.4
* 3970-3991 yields 1.9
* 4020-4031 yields -0.5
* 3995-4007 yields 0.0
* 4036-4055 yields -0.6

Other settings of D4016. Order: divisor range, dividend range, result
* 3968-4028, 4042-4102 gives 1.04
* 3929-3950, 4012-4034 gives 1.56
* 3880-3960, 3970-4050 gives 1.17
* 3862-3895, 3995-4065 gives 1.14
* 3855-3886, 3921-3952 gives 0.78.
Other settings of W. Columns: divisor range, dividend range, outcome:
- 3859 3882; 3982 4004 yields 1.06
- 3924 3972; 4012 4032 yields 1.48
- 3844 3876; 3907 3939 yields 0.81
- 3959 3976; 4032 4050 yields 1.68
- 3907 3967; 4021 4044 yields 1.27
